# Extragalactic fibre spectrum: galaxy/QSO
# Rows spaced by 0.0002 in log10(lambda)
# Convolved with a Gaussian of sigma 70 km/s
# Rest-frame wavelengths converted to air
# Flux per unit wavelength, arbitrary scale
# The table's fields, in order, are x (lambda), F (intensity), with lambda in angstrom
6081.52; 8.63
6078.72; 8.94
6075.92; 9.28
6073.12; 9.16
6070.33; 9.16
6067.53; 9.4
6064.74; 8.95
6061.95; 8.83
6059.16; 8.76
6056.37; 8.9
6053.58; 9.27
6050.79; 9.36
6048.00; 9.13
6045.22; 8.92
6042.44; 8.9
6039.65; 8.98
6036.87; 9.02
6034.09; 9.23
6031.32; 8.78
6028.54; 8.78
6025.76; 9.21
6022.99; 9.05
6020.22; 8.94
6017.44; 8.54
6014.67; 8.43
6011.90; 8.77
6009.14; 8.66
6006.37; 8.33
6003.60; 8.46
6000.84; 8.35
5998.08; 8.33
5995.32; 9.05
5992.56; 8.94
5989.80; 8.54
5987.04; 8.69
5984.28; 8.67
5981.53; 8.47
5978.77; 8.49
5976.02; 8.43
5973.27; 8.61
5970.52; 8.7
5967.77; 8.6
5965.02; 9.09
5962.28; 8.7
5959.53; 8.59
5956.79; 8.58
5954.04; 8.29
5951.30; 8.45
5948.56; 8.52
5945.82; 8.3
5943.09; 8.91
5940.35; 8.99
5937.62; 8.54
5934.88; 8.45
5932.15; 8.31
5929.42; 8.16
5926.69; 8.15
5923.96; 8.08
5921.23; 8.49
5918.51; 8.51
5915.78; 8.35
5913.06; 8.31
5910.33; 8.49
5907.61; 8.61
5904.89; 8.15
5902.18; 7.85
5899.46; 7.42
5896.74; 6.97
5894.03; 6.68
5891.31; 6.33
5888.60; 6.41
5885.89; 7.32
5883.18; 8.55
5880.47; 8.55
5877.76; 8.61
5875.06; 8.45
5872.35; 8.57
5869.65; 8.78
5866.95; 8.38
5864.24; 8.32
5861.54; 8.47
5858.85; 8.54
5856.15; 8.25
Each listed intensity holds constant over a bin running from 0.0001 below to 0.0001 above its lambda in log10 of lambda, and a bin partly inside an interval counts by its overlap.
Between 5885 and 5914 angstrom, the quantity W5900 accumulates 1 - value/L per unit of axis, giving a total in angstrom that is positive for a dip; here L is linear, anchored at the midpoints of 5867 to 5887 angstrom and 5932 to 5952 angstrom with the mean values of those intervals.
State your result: 3.4 angstrom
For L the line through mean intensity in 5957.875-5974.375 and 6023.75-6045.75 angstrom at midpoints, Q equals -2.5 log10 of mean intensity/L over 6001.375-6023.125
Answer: 0.04 mag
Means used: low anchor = 8.72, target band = 8.61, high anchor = 8.98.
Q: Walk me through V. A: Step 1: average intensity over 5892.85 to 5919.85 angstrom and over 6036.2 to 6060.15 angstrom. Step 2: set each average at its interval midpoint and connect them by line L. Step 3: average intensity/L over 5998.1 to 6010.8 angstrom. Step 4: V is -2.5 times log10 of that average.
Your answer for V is 0.03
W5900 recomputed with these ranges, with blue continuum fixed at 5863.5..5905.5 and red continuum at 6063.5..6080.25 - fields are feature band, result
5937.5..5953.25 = -0.7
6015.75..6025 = -0.1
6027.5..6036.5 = -0.1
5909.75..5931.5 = -0.6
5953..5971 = -0.6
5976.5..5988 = -0.1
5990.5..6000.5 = -0.1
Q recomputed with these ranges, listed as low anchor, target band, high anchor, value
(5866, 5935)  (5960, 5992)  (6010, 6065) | -0.01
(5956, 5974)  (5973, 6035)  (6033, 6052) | 0.03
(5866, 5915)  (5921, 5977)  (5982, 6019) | -0.03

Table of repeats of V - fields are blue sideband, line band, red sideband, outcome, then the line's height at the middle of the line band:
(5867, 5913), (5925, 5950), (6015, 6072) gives -0.03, 8.23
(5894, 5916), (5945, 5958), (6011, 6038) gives -0.02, 8.29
